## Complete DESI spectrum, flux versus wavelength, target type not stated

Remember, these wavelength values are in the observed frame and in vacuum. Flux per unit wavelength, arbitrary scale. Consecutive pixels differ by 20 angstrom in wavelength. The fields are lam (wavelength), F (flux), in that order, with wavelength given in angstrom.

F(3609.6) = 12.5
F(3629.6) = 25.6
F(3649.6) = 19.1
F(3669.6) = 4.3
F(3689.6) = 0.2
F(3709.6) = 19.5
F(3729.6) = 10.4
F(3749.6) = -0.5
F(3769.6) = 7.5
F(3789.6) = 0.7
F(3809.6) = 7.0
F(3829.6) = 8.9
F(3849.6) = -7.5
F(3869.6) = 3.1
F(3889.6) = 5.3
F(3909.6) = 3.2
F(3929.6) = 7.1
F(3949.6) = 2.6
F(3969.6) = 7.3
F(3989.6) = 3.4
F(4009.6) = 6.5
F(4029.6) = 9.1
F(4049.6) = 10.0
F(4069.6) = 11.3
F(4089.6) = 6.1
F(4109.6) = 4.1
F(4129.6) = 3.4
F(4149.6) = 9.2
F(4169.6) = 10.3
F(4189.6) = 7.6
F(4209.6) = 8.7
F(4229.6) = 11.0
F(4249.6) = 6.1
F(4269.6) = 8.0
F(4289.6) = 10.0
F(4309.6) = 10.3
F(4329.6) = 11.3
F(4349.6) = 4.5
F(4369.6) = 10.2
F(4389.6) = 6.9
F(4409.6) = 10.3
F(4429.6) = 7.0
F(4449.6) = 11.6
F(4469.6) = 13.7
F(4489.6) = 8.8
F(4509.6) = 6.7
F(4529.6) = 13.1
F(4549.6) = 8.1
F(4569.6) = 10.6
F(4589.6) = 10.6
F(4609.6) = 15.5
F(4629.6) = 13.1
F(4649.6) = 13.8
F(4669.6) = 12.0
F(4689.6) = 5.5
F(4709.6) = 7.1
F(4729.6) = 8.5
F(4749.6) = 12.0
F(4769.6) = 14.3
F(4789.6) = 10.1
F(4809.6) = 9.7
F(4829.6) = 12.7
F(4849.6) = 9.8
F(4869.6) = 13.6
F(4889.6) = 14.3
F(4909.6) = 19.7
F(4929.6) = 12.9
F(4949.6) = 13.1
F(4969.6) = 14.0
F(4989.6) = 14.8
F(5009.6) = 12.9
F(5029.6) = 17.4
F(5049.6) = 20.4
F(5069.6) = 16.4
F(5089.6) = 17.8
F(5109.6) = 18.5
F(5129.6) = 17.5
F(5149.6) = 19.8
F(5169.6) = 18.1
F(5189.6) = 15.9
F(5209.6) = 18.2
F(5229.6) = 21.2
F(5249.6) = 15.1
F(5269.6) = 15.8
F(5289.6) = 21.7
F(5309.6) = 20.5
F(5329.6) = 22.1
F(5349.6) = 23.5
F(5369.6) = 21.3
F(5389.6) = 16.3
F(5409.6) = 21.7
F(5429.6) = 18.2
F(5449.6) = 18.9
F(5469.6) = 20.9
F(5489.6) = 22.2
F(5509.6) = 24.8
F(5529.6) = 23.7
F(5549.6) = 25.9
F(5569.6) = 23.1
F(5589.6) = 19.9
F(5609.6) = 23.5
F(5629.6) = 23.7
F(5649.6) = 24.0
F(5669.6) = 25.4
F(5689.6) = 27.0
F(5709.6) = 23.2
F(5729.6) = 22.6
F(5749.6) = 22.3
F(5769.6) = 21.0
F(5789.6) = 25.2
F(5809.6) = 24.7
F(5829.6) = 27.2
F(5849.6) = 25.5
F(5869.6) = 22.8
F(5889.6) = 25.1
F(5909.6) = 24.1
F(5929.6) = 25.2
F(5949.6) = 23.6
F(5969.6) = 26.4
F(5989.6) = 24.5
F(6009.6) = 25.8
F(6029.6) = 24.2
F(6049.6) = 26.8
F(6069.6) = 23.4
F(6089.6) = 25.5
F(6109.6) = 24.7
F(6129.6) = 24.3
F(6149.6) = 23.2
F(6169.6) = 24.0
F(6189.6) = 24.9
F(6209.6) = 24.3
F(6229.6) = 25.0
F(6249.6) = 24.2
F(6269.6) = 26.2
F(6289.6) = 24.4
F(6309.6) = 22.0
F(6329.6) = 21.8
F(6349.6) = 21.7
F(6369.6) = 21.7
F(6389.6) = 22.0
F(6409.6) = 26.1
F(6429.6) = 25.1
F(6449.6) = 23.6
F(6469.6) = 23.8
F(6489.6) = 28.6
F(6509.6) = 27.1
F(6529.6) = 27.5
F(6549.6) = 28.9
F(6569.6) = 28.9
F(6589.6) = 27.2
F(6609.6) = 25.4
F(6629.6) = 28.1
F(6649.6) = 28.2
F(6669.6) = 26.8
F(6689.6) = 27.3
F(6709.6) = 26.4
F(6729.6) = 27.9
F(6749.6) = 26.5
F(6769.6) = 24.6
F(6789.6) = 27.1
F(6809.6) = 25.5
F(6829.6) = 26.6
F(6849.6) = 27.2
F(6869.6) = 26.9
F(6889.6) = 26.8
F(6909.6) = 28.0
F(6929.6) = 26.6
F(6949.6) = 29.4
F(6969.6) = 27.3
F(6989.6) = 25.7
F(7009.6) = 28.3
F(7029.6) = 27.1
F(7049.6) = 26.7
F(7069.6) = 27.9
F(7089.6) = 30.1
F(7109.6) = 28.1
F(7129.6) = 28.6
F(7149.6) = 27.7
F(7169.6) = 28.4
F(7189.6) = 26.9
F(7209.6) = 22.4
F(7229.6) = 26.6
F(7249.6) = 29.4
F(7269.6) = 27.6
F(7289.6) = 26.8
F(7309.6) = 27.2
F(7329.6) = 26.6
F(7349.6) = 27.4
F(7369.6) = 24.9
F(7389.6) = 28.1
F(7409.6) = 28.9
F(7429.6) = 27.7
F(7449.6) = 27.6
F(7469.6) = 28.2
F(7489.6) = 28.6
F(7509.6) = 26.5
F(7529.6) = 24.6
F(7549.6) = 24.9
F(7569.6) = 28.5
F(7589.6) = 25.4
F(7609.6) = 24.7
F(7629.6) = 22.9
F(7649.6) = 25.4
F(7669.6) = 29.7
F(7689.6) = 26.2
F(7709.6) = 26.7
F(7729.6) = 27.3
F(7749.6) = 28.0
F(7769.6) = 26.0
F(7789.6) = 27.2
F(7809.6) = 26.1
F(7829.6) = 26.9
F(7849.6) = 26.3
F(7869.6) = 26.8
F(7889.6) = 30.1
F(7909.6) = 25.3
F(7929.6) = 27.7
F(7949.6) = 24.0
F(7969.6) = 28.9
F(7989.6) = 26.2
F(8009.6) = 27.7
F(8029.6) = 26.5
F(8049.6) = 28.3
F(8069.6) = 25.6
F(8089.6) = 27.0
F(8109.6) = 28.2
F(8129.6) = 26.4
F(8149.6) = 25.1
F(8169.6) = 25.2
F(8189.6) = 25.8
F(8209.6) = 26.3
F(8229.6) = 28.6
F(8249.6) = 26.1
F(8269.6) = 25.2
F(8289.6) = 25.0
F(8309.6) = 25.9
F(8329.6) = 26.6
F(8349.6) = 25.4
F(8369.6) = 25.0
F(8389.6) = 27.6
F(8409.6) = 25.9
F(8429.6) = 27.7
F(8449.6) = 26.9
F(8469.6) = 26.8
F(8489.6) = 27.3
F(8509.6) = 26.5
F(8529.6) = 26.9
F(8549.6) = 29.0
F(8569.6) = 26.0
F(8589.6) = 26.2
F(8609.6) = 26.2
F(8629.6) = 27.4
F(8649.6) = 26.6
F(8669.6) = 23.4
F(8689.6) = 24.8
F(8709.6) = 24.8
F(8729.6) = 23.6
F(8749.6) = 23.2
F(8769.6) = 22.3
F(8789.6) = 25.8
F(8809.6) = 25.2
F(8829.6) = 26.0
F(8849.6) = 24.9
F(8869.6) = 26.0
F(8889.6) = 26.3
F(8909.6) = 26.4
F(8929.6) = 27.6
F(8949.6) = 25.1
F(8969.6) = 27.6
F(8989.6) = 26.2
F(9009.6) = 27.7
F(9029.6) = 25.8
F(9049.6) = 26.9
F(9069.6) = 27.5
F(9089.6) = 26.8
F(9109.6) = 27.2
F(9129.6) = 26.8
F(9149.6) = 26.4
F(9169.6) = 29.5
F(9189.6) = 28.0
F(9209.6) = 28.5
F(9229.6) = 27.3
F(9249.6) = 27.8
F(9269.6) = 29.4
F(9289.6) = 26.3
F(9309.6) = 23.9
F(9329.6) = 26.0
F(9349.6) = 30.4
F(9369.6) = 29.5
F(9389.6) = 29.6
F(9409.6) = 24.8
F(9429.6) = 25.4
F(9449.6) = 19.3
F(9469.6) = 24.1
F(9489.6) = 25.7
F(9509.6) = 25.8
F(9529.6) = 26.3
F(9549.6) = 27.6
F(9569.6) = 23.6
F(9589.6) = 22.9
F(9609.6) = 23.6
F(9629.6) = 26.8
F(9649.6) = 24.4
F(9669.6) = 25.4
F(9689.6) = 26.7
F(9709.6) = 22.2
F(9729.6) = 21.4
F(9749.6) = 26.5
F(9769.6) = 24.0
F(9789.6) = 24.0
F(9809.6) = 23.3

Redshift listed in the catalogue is 0.223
